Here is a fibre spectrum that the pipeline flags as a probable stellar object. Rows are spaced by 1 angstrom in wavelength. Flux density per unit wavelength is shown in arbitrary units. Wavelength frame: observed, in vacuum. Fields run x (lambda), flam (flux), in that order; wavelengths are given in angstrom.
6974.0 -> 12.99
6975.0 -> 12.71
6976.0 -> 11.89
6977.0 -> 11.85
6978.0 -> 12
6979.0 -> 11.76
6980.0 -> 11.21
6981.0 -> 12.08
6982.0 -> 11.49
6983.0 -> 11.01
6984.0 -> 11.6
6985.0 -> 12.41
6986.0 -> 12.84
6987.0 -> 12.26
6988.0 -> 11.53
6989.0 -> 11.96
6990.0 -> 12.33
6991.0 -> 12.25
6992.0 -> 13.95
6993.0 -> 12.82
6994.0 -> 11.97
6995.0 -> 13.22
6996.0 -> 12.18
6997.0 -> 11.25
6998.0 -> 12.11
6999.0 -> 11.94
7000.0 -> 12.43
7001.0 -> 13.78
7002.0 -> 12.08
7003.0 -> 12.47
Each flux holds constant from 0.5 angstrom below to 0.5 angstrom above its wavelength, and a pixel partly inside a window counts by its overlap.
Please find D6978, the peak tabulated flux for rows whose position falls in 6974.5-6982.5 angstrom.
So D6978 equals 12.71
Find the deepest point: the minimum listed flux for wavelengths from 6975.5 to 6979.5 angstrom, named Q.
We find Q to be 11.76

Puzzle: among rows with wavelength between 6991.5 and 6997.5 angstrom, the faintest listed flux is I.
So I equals 11.25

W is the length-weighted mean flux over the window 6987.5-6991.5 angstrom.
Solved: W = 12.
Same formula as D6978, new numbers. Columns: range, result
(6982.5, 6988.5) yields 12.84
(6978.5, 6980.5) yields 11.76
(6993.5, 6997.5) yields 13.22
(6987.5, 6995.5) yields 13.95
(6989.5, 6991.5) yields 12.33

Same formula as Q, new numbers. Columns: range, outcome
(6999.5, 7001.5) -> 12.43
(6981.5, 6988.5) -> 11.01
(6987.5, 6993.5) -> 11.53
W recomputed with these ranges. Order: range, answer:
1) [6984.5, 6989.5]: 12.2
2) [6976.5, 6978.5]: 11.9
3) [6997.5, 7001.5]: 12.6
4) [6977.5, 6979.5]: 11.9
